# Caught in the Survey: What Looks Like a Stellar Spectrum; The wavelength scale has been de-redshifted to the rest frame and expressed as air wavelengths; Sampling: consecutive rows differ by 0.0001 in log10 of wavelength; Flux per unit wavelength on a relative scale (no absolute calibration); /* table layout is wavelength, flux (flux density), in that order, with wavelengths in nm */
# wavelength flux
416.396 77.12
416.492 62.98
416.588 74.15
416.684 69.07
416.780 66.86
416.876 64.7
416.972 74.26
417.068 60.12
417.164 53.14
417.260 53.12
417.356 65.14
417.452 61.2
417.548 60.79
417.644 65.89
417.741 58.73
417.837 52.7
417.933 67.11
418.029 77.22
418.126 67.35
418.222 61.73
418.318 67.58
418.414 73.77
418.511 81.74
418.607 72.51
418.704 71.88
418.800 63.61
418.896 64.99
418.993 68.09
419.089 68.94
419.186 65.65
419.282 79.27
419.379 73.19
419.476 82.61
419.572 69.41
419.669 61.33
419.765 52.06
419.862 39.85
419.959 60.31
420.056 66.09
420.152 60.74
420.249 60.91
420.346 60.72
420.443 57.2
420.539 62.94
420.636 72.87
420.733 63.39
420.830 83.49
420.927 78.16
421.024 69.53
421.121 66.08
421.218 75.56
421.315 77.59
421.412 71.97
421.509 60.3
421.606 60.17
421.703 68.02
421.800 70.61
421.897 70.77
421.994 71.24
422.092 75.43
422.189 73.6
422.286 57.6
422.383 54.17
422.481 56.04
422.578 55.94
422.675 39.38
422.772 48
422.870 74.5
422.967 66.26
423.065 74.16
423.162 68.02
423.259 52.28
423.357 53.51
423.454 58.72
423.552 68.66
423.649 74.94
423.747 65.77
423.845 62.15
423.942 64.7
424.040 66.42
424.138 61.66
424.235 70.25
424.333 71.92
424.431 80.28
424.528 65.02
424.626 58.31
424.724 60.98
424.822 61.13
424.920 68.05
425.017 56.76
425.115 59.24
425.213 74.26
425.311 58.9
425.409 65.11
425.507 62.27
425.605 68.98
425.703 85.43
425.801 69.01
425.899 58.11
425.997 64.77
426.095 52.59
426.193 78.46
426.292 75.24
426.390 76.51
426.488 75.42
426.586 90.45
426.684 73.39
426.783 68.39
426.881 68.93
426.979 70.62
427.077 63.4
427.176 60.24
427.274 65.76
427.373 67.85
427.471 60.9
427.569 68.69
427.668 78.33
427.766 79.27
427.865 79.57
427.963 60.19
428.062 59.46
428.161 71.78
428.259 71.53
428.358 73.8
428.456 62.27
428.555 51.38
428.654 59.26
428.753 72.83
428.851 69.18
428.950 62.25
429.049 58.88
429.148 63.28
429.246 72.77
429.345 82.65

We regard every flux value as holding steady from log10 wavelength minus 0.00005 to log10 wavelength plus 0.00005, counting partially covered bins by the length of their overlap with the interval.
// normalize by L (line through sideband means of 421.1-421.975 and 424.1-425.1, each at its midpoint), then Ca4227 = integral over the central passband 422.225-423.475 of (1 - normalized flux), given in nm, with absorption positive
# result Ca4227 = 0.17 nm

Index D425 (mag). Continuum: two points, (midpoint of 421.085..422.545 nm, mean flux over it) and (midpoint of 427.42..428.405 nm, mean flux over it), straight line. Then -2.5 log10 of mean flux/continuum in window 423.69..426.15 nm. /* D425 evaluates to 0.06 mag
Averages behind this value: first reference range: 67.2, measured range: 65.3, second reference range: 70.4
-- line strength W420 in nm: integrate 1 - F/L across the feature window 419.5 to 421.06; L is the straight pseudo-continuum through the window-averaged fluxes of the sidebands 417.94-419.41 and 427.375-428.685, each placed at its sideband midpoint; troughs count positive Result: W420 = 0.13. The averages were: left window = 70.4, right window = 67.6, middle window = 64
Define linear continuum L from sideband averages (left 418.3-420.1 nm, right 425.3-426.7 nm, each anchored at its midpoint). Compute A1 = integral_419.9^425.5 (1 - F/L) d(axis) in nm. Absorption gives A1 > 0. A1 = 0.33 nm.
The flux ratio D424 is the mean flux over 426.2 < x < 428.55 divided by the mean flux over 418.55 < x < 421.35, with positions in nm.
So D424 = 1.05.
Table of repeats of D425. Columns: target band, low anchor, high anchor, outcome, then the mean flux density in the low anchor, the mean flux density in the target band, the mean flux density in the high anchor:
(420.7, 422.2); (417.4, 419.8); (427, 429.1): -0.057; 67.7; 71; 66.5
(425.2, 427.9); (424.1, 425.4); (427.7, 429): -0.059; 65.2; 69.9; 67.3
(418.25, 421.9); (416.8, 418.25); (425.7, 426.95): -0.036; 63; 67.7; 71.6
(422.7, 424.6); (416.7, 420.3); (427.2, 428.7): 0.019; 65.3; 65.2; 67.2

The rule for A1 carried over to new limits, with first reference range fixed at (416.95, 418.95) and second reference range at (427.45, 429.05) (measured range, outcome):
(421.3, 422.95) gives 0.06 nm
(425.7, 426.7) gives -0.08 nm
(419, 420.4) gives 0.03 nm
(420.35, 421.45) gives -0.07 nm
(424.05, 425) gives 0.01 nm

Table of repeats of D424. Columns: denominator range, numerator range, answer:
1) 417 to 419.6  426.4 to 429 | 1.03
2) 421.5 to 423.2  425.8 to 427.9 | 1.10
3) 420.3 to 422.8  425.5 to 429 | 1.05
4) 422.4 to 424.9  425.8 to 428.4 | 1.11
